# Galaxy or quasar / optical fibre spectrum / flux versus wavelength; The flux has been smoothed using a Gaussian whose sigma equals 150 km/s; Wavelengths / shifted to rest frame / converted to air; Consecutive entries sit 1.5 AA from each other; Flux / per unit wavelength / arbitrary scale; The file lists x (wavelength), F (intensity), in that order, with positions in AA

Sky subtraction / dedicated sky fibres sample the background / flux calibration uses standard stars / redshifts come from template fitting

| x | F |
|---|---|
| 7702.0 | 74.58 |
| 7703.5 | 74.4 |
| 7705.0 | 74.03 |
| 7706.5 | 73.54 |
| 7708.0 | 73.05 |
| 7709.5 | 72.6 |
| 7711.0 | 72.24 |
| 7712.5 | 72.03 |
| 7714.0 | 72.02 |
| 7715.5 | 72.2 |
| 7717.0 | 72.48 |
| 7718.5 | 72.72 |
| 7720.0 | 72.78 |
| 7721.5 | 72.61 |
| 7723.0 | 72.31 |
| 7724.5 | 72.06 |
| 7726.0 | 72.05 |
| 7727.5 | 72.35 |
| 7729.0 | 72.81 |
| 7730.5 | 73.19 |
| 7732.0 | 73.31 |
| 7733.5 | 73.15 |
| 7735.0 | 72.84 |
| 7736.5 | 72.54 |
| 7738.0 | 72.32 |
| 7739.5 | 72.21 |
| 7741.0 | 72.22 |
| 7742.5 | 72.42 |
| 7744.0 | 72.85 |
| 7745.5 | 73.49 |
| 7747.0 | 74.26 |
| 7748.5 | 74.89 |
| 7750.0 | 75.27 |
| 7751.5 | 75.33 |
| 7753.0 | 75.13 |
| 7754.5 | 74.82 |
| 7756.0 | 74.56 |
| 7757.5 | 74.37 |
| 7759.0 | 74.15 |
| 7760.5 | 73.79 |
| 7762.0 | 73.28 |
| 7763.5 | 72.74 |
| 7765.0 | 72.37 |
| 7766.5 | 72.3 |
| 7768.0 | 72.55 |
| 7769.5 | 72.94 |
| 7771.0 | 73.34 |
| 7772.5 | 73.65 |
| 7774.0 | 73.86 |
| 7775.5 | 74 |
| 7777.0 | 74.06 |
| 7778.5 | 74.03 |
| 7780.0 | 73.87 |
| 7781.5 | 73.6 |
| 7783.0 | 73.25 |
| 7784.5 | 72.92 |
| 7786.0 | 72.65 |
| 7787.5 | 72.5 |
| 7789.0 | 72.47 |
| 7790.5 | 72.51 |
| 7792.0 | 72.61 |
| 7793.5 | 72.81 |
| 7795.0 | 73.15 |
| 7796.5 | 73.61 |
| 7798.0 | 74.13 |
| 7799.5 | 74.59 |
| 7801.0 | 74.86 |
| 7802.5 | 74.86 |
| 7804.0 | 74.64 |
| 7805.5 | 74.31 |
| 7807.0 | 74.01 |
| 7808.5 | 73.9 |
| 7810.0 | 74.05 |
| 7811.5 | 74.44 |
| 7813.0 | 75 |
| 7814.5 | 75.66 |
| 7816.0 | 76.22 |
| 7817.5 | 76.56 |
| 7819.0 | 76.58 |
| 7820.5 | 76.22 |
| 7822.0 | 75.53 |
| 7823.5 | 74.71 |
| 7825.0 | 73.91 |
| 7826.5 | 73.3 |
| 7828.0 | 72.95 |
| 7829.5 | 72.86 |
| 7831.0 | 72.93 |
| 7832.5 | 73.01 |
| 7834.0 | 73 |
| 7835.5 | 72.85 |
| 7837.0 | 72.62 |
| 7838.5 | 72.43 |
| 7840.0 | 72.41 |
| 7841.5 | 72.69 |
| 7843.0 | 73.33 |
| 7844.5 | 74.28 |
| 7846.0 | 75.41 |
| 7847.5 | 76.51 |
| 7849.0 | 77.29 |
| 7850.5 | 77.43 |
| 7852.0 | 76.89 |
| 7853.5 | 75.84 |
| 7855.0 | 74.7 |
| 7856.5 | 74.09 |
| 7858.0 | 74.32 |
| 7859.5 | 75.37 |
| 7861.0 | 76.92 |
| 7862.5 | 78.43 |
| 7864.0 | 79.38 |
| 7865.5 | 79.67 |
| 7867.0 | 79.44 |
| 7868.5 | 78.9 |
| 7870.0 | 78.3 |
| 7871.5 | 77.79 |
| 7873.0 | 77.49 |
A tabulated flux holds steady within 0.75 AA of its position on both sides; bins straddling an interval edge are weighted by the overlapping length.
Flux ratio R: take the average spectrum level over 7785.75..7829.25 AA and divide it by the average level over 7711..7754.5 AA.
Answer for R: 1.02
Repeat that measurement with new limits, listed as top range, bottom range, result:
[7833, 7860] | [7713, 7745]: 1.03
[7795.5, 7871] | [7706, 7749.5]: 1.03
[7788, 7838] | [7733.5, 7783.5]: 1.01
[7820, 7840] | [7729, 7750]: 1.00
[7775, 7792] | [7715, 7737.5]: 1.01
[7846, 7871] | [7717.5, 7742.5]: 1.06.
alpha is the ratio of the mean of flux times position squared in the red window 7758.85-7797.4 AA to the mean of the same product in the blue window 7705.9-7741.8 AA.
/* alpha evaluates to 1.02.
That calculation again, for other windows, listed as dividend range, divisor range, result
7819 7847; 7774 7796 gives 1.02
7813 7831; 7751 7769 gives 1.03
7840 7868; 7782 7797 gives 1.06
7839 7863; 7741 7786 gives 1.05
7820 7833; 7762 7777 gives 1.03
